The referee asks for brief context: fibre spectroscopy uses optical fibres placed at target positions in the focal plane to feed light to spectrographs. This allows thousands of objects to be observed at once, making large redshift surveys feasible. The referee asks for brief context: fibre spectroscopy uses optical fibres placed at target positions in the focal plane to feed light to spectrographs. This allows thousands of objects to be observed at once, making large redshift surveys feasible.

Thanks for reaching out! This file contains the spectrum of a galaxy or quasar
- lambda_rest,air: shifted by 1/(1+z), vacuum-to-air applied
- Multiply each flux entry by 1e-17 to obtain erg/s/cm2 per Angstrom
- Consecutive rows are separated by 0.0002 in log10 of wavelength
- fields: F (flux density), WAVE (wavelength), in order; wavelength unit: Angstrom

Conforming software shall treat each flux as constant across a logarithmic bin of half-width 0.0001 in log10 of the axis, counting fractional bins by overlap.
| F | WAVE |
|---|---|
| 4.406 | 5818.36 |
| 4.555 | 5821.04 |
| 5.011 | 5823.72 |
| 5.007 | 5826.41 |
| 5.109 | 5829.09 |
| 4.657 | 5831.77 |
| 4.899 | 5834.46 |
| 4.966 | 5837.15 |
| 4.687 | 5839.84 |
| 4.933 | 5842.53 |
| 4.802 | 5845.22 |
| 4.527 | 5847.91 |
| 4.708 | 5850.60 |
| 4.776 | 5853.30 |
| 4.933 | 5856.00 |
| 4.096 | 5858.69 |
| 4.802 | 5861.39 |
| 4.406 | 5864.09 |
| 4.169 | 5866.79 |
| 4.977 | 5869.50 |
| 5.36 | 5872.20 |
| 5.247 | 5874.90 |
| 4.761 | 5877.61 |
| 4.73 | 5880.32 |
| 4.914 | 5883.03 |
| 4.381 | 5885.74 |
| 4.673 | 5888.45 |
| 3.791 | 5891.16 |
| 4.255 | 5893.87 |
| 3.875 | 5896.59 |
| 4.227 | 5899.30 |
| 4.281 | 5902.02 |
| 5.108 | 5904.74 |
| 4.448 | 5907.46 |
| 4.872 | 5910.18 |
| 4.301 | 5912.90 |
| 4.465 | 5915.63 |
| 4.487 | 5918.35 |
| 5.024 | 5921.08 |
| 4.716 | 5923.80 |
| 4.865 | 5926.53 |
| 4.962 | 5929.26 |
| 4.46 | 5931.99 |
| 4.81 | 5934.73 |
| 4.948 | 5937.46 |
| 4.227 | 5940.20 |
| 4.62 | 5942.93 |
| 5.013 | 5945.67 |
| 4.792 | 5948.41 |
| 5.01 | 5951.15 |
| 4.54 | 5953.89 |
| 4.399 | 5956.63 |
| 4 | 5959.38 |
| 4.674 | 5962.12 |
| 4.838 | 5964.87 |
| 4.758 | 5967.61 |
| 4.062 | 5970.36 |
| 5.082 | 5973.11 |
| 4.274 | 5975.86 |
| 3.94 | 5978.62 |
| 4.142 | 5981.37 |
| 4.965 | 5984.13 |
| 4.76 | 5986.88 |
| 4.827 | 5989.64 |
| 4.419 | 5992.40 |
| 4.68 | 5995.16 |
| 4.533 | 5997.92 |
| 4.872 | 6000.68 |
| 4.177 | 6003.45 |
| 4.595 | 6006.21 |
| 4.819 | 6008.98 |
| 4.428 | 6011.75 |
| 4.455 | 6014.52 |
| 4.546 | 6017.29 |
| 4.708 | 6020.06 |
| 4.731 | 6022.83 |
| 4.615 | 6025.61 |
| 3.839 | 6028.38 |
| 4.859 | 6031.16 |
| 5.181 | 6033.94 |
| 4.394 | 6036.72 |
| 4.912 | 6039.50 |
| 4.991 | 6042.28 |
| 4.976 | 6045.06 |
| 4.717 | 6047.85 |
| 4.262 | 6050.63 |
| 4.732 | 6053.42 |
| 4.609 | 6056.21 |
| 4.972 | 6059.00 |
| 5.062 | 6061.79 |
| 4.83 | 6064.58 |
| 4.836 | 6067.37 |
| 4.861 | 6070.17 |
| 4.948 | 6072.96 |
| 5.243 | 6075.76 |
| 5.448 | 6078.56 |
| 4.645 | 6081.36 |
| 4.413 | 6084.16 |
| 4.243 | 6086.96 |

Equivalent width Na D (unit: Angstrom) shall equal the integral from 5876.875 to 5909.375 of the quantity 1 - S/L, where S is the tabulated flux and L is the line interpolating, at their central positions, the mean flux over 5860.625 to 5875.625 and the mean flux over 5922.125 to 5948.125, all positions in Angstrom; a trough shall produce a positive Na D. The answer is 2.2 Angstrom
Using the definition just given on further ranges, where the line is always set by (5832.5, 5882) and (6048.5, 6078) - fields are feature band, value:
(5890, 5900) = 1.57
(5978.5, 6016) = 2.01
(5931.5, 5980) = 2.25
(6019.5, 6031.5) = 0.80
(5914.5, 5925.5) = 0.25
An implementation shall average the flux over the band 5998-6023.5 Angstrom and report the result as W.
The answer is 4.59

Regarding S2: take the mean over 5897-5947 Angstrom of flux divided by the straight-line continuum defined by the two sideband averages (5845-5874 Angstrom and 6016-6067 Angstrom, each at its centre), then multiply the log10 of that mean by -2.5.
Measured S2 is 0.01 mag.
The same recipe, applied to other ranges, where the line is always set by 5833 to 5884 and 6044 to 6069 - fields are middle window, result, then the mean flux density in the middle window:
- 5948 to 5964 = 0.049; 4.56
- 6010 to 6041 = 0.038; 4.61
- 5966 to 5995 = 0.056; 4.53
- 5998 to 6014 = 0.048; 4.57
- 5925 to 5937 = -0.003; 4.78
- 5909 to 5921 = 0.045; 4.58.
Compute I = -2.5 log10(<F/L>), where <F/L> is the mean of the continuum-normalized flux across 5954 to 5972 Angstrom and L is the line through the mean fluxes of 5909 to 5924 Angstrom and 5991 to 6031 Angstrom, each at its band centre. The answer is 0.03 mag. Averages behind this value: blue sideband 4.64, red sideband 4.54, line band 4.47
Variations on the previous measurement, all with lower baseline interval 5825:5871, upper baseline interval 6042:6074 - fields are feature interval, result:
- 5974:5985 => 0.11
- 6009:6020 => 0.06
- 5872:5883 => -0.05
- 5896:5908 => 0.08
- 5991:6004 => 0.05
